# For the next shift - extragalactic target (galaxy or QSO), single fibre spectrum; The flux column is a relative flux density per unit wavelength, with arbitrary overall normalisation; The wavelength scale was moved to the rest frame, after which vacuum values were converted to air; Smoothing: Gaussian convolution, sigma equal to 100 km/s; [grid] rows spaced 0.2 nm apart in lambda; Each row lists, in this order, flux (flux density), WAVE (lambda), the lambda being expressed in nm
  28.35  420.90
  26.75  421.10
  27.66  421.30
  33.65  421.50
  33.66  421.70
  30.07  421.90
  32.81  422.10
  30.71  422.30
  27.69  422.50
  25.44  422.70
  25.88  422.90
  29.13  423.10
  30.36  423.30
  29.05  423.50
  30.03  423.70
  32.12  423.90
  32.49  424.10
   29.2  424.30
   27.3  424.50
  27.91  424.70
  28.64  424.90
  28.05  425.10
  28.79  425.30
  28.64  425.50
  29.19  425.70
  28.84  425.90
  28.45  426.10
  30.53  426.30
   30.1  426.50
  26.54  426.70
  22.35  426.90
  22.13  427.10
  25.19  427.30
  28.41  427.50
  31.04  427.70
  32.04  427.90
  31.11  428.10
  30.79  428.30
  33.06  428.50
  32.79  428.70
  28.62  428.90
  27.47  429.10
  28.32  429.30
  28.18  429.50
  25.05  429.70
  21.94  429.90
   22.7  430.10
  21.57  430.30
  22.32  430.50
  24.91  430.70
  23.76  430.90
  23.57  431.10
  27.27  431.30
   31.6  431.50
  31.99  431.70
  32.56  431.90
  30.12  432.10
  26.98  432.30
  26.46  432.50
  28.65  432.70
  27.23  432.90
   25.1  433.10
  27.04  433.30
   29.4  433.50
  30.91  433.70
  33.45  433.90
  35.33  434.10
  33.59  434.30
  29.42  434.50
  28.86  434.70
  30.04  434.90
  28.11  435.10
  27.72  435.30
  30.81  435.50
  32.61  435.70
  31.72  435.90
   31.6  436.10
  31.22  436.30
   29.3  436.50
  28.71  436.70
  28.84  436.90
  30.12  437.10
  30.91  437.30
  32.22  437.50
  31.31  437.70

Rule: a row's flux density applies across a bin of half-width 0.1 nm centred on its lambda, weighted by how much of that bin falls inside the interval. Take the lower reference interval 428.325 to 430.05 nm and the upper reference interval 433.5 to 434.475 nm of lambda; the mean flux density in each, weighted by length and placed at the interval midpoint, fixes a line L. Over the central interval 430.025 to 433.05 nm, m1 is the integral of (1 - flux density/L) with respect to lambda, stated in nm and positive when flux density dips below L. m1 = 0.357 nm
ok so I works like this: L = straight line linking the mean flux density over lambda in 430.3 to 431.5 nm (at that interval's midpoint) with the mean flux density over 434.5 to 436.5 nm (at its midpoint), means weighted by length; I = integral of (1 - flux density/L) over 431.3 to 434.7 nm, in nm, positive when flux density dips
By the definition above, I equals -0.33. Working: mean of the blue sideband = 24.7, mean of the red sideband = 30.2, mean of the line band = 29.9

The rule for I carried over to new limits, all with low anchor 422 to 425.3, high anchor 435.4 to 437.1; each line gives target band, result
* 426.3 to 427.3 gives 0.126 nm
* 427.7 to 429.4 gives -0.048 nm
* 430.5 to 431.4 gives 0.162 nm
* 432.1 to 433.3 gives 0.120 nm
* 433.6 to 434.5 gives -0.076 nm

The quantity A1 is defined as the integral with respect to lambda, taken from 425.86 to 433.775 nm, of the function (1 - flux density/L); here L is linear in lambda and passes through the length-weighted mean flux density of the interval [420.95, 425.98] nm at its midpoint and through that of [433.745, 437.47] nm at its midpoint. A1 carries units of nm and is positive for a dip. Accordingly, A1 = 0.63 nm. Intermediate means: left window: 29.4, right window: 30.7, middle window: 27.7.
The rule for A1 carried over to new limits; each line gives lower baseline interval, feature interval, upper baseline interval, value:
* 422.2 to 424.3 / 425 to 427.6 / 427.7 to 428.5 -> 0.27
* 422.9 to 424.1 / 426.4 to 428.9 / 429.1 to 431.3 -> -0.21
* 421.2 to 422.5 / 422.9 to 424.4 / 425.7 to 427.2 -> -0.02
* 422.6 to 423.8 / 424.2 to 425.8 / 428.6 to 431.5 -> -0.05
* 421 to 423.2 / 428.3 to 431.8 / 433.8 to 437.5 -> 0.38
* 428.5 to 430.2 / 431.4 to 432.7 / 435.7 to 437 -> -0.06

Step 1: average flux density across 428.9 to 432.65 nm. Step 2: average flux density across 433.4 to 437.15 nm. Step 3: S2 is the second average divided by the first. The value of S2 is 1.15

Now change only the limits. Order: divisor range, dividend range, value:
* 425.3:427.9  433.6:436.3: 1.12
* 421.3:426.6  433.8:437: 1.04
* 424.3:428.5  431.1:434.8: 1.04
